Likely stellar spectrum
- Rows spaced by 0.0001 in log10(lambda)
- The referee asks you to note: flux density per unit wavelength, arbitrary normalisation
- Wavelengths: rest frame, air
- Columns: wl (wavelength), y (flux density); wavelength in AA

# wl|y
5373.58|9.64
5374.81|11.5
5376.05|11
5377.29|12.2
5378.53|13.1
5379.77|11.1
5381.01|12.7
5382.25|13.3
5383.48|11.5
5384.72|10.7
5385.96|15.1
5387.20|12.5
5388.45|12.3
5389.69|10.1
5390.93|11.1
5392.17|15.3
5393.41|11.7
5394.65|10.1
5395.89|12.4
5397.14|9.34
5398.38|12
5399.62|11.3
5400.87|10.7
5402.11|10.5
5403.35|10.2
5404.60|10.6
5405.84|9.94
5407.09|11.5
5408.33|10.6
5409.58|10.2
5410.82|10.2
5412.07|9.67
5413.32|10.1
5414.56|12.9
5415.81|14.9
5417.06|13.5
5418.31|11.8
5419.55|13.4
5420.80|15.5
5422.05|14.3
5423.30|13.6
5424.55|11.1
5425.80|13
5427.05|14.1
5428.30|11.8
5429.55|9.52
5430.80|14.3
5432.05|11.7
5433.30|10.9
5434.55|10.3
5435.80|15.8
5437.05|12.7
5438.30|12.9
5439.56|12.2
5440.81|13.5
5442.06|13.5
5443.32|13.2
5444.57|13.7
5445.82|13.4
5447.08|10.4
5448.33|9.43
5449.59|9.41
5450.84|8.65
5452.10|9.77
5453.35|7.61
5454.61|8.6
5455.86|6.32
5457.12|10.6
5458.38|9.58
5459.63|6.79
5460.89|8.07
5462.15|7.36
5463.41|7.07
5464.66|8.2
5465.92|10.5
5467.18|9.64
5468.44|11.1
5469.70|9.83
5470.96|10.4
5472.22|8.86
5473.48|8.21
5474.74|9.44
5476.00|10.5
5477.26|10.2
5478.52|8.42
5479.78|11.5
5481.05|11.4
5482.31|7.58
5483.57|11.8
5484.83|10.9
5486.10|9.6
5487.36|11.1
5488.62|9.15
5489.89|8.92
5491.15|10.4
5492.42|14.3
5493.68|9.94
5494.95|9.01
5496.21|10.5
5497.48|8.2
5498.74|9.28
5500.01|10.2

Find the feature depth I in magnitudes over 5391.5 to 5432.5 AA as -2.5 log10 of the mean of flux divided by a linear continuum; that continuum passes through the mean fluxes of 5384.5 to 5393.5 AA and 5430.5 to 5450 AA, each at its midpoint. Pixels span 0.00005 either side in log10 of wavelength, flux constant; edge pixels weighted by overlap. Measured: 0.047 mag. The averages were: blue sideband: 12.5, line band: 11.9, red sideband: 12.3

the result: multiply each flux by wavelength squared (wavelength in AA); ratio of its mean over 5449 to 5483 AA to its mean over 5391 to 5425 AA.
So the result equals 0.79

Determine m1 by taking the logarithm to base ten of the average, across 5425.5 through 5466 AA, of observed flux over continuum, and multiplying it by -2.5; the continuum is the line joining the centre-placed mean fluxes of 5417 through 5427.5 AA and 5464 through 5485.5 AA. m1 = 0.11 mag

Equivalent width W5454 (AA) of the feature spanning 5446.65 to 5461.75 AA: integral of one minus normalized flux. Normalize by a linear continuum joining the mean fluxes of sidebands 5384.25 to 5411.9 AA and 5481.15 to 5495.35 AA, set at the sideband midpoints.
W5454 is 2.75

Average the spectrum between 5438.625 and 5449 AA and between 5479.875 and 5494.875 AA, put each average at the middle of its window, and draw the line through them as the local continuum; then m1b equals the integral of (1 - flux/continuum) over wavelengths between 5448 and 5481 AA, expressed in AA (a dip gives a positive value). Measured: 6.7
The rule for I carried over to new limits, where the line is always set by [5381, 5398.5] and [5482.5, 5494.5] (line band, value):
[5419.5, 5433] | -0.13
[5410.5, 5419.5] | -0.04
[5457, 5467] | 0.28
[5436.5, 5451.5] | -0.07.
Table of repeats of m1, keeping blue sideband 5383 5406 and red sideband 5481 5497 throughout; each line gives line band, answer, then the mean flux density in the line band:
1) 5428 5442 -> -0.13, 12.4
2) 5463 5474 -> 0.13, 9.37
